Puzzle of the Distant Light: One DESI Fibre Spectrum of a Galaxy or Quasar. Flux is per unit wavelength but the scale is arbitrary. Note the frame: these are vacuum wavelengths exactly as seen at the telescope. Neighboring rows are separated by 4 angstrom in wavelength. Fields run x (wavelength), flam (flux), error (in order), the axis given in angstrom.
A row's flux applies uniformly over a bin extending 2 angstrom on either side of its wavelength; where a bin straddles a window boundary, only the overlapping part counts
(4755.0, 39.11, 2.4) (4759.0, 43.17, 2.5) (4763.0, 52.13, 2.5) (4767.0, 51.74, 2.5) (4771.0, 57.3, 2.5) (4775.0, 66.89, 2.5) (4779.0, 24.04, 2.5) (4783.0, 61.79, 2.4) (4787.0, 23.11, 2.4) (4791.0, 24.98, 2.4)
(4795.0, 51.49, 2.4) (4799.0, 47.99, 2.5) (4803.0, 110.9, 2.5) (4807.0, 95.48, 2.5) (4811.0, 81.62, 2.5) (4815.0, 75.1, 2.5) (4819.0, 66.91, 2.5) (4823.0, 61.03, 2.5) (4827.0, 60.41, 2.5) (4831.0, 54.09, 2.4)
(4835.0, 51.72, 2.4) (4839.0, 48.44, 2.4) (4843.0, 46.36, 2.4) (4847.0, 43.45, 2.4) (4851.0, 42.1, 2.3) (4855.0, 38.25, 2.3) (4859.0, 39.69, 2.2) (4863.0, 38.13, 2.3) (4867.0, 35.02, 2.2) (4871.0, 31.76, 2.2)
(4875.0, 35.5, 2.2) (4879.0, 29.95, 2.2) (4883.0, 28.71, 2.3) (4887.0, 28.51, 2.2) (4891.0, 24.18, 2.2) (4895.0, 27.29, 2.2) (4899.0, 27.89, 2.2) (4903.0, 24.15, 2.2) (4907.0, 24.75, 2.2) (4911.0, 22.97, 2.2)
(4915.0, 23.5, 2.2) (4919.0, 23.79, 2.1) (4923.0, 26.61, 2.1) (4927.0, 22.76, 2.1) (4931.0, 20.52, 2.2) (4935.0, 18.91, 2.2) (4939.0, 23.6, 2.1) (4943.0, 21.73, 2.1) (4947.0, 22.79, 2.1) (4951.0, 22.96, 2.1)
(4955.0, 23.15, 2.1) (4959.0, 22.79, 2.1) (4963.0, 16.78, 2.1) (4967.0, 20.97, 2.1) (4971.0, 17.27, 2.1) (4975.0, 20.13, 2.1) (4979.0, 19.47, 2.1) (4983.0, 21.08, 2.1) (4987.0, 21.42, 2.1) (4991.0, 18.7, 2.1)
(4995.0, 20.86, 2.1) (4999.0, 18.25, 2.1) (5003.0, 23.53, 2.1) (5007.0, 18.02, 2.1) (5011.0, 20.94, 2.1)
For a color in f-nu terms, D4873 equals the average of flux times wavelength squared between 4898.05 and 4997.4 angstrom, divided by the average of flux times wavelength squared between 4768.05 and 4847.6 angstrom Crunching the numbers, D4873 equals 0.40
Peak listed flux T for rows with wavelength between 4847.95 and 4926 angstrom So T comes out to 42.1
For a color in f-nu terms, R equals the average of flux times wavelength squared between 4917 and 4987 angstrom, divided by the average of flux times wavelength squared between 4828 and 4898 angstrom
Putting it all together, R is 0.59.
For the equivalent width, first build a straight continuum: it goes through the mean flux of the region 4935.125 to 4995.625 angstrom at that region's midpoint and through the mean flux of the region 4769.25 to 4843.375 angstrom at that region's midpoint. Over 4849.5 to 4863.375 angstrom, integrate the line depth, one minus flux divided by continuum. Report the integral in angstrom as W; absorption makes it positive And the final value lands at 2.1 angstrom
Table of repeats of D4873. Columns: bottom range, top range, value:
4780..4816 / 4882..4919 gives 0.43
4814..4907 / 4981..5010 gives 0.53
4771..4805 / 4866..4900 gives 0.60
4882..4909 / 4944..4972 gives 0.82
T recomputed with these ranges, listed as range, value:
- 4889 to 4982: 27.89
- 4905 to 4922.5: 24.75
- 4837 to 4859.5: 48.44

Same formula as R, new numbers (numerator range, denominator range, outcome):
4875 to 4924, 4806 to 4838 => 0.41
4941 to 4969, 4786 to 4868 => 0.42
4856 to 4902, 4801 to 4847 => 0.48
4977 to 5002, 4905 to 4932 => 0.87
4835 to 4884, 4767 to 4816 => 0.67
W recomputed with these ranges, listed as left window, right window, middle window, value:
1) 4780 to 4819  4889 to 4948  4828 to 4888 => 5.4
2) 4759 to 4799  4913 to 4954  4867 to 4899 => 0.7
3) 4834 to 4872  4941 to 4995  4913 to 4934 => 4.0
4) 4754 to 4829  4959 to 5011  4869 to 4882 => 2.9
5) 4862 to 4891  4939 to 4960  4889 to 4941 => 5.9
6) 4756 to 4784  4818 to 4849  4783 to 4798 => 3.9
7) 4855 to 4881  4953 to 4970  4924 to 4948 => 2.7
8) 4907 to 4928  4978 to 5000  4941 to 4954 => -0.1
